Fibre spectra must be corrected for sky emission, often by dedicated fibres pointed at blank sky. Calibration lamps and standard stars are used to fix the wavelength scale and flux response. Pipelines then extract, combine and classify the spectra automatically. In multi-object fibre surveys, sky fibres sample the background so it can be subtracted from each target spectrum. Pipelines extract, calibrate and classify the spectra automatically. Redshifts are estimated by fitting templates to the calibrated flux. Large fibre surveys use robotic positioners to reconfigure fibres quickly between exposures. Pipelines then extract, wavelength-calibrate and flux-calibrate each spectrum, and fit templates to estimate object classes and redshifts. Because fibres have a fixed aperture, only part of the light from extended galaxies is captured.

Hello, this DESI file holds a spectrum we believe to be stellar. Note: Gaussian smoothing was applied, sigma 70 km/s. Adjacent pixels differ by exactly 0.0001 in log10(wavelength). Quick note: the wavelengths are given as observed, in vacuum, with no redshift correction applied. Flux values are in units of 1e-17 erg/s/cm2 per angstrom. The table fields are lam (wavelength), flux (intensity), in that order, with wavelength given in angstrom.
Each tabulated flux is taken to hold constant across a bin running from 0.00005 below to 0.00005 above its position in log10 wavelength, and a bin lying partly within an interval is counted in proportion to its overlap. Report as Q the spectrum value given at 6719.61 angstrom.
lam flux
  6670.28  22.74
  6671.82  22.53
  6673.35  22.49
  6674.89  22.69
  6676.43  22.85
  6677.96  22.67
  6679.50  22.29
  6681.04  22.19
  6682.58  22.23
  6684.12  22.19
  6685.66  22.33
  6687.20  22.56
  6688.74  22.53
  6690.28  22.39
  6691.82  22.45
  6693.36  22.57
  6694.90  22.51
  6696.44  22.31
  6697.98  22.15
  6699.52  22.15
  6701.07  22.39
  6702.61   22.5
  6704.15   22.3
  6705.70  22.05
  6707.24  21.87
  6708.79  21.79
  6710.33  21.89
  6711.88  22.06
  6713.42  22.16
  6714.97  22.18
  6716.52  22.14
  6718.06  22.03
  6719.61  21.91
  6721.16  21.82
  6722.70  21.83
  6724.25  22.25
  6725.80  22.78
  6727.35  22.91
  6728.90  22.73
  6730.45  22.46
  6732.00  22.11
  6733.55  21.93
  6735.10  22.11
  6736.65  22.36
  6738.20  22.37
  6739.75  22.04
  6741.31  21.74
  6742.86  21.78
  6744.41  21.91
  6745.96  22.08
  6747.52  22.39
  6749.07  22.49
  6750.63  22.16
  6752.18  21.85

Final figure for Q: 21.91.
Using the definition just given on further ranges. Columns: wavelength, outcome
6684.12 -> 22.19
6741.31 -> 21.74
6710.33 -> 21.89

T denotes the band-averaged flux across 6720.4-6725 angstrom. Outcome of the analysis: 22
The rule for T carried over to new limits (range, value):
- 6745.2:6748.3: 22.2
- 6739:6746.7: 21.9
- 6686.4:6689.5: 22.5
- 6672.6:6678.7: 22.7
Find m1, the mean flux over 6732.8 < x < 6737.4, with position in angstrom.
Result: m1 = 22.1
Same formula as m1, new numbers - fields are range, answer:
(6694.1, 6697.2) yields 22.4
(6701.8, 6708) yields 22.2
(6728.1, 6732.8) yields 22.4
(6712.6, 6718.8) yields 22.1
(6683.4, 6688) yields 22.4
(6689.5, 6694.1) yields 22.5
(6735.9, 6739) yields 22.4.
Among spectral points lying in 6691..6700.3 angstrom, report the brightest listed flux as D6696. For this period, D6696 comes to 22.57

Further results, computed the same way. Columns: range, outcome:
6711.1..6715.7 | 22.18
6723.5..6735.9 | 22.91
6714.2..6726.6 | 22.78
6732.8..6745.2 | 22.37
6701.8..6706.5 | 22.5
